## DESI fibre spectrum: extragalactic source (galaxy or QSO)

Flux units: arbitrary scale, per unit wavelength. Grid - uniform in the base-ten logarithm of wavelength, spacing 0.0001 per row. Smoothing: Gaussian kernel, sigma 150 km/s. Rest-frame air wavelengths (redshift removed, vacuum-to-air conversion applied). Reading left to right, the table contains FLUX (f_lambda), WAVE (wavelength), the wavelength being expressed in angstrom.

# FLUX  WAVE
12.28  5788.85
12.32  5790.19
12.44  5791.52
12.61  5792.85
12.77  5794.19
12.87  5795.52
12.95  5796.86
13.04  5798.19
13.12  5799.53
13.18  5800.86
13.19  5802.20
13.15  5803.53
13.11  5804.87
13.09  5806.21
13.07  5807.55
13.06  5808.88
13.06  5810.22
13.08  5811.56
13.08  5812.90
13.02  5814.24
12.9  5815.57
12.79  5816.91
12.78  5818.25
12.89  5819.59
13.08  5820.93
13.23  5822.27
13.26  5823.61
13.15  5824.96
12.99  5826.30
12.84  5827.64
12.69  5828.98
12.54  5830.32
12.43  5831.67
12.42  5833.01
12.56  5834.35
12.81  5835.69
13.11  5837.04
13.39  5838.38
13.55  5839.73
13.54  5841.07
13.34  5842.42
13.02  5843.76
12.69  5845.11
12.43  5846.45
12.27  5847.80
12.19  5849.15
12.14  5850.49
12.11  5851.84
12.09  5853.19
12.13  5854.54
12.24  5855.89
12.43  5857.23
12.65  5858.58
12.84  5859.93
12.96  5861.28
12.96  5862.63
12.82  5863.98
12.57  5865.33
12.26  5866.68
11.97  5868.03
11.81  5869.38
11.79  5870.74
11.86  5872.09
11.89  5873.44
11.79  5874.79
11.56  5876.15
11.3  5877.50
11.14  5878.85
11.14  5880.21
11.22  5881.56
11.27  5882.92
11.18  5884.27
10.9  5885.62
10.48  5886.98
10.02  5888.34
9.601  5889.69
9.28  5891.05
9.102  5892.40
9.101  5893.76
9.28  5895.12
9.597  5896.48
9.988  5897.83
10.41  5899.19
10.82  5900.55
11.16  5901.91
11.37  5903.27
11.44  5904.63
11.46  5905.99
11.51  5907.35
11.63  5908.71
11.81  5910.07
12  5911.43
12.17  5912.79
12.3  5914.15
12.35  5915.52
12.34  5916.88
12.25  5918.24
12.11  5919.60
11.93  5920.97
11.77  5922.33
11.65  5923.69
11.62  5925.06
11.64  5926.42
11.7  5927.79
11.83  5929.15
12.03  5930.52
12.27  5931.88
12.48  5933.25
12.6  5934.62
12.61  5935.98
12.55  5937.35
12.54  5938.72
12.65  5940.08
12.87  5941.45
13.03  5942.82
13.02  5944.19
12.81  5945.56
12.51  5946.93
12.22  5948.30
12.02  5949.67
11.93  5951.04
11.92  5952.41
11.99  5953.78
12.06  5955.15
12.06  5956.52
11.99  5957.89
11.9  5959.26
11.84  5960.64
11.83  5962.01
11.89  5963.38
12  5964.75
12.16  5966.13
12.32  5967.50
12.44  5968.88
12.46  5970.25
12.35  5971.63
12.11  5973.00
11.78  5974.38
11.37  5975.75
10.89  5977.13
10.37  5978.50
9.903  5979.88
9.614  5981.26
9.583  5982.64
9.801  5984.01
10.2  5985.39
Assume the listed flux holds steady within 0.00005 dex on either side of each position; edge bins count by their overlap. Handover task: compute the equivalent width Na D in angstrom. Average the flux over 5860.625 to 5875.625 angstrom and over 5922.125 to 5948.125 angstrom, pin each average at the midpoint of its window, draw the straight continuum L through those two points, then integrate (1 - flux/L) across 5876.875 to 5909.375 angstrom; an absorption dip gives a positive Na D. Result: 4.42 angstrom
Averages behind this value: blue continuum 12.2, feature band 10.6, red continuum 12.3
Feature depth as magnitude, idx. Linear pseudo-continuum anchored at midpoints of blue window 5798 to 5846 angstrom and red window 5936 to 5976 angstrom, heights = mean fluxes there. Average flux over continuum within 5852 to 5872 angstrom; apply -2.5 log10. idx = 0.035 mag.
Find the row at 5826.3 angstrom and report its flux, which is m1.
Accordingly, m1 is 12.99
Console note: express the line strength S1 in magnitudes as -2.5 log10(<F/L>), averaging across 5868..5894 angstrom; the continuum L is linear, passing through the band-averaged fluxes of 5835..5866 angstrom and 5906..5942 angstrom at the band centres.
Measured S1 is 0.14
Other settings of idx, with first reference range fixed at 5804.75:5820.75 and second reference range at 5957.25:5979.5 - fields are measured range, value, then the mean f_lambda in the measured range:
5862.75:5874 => 0.04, 12.2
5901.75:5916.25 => 0.05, 11.8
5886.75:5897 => 0.29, 9.51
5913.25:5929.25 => 0.02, 12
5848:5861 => 0.03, 12.3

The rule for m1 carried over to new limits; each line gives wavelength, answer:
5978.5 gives 10.37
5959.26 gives 11.9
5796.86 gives 12.95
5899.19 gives 10.41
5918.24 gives 12.25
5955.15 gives 12.06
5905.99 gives 11.46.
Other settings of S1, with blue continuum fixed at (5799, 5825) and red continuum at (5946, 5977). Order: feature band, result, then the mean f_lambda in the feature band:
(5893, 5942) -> 0.06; 11.7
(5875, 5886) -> 0.12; 11.2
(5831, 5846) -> -0.01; 13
